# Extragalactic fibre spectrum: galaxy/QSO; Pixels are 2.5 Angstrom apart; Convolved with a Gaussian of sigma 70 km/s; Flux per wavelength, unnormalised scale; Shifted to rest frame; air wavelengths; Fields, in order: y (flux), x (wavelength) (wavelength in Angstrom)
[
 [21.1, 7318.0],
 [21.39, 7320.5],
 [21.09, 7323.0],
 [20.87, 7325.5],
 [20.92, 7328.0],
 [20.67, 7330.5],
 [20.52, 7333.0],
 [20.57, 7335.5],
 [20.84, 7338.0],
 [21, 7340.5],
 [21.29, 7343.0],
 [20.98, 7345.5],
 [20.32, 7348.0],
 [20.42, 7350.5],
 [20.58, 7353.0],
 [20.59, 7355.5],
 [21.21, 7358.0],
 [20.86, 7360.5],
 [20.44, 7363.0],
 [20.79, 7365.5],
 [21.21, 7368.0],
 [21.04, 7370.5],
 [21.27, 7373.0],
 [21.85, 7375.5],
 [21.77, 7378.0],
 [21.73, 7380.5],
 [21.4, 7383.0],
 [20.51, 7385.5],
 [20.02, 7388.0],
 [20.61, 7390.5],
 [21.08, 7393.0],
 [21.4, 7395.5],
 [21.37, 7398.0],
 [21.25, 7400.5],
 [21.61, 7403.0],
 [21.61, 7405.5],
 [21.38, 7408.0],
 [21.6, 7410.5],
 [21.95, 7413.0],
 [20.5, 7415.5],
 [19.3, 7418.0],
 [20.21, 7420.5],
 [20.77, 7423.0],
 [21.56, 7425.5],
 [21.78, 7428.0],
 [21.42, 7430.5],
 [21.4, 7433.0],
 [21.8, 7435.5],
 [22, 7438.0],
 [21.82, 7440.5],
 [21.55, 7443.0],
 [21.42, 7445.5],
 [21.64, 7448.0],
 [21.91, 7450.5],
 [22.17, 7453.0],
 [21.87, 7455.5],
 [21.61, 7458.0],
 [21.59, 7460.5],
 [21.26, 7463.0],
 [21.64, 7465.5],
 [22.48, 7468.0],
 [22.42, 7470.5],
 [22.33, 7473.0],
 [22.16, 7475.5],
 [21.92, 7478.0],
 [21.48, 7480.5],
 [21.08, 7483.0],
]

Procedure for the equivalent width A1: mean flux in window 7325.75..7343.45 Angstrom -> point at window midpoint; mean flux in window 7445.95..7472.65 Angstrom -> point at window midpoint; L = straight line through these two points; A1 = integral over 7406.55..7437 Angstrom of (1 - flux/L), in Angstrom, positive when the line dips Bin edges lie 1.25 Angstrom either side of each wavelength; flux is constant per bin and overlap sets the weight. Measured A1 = 0.6 Angstrom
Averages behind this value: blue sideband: 20.8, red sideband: 21.9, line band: 21.1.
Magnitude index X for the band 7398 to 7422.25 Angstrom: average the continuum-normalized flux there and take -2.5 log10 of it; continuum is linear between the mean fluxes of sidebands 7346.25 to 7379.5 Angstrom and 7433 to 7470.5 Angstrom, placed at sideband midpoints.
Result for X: 0.02 mag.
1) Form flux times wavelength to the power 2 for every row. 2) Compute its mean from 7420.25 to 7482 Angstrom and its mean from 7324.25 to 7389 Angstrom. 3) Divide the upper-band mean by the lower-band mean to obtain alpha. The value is 1.1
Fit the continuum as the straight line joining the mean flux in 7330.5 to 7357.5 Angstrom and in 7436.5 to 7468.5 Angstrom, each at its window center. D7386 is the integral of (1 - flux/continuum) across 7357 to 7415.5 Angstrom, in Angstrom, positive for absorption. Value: -0.2 Angstrom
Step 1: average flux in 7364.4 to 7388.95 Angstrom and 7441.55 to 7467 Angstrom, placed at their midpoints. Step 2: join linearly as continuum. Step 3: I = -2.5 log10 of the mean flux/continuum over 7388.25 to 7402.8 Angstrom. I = 0.010 mag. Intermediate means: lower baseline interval 21.2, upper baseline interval 21.7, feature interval 21.1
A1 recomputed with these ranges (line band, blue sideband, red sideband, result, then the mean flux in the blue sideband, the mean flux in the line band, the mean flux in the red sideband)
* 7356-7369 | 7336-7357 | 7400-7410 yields 0.0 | 20.8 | 20.9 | 21.5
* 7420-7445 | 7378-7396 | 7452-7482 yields 0.1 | 21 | 21.5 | 21.9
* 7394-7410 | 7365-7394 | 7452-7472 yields -0.1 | 21.1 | 21.4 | 21.9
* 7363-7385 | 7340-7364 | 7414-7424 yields -0.8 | 20.8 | 21.3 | 20.2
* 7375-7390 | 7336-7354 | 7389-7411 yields 0.0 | 20.8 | 21.2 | 21.3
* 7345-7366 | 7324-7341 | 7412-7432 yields 0.1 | 20.8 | 20.7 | 20.9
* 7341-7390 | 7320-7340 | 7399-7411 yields 0.4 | 20.8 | 21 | 21.5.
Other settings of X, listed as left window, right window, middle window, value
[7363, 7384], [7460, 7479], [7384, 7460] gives 0.018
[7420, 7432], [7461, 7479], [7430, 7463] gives -0.006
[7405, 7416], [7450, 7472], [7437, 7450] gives 0.002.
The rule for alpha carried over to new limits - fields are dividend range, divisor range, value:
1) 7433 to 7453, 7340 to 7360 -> 1.07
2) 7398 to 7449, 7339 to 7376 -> 1.04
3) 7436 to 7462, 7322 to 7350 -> 1.08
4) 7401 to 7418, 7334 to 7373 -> 1.04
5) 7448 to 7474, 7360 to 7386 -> 1.06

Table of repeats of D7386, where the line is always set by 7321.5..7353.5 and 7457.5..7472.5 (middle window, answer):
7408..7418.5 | 0.2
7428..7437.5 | 0.0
